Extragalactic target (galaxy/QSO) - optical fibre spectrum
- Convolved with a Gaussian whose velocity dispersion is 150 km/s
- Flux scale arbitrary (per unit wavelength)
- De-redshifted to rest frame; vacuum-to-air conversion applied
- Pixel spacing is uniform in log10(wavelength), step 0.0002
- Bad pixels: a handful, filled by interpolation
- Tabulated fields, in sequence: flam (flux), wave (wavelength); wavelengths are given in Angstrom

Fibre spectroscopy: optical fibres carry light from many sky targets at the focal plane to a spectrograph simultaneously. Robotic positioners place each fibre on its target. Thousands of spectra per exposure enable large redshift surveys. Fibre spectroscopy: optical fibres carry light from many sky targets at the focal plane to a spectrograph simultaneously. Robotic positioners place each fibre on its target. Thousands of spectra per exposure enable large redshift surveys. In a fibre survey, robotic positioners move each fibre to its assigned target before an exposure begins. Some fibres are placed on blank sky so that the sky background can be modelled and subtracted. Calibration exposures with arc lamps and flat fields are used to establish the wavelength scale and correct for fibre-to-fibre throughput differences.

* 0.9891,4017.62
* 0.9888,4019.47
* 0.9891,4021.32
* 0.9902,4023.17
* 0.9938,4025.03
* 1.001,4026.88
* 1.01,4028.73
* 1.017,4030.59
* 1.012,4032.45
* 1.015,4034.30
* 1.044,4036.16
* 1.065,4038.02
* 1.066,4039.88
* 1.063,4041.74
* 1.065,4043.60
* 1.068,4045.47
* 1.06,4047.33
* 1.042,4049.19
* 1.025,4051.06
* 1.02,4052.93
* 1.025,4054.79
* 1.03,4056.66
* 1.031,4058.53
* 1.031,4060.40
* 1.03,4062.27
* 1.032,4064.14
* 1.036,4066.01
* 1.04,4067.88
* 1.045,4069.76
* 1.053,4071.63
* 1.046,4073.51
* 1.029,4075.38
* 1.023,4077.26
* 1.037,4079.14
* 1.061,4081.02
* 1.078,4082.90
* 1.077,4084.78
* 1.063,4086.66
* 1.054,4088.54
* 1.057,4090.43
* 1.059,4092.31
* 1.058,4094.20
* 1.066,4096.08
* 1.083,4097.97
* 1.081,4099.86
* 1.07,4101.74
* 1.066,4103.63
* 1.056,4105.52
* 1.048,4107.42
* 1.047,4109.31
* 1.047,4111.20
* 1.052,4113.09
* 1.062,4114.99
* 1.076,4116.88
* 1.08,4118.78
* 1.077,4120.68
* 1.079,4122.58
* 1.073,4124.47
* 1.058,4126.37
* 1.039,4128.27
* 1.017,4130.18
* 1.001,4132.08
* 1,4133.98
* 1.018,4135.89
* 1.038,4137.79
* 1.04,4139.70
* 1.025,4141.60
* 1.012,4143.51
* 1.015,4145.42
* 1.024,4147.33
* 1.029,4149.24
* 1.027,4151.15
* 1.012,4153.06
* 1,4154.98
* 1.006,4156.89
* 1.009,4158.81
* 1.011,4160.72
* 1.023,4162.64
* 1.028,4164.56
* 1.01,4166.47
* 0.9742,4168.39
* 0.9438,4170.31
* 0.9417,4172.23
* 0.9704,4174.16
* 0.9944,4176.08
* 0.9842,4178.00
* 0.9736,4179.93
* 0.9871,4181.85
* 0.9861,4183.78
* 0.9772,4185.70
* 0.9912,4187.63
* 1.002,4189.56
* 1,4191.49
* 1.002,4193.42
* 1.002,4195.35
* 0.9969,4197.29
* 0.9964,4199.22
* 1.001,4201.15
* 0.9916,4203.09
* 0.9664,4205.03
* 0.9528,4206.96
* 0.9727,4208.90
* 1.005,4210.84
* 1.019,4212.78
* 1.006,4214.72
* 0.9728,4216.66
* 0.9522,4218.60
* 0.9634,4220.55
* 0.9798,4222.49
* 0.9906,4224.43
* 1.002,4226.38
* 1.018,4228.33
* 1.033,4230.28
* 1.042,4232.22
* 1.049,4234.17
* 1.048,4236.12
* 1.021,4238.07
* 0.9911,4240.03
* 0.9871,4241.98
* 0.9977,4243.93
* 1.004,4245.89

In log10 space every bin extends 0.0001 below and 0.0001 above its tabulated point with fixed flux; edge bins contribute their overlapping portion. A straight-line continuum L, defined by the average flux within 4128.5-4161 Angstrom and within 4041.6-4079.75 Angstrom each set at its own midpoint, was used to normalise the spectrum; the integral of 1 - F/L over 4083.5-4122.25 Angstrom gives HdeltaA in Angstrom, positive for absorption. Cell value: -1.4 Angstrom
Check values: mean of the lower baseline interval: 1.04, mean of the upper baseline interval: 1.02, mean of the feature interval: 1.06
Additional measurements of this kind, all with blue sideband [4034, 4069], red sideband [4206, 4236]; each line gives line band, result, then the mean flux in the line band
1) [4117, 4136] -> -0.44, 1.05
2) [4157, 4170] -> 0.10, 1.01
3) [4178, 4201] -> 0.33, 0.992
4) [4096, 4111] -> -0.51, 1.06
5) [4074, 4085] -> -0.15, 1.05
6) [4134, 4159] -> -0.04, 1.02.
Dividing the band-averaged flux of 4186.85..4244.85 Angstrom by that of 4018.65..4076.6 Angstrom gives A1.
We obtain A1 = 0.97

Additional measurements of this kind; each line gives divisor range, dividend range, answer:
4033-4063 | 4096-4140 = 1.01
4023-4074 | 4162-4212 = 0.95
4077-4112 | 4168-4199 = 0.93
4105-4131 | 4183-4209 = 0.93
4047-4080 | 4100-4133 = 1.02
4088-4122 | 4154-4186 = 0.93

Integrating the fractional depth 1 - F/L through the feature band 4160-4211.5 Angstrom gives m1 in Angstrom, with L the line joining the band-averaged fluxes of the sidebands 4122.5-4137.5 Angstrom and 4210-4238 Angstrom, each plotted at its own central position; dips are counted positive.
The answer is 1.5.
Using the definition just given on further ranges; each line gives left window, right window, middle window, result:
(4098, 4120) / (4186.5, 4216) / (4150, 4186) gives 0.9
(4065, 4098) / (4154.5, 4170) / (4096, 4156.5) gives -1.0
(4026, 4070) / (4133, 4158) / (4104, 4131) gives -0.9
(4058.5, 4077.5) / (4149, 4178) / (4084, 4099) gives -0.5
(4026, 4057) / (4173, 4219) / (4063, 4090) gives -0.6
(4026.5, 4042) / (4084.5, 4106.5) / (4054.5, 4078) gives 0.3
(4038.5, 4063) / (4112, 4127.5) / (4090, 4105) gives -0.1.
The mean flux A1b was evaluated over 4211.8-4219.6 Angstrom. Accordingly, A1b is 0.987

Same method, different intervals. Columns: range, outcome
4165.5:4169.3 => 0.994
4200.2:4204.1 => 0.994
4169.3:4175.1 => 0.951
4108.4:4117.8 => 1.06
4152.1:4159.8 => 1.01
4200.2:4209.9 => 0.976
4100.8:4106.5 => 1.06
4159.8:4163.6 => 1.02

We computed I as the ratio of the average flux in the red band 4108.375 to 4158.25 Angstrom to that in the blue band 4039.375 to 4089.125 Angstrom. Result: 0.99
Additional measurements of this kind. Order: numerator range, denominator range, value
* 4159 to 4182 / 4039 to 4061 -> 0.95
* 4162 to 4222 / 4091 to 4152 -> 0.94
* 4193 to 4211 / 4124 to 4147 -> 0.96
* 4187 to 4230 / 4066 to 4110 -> 0.94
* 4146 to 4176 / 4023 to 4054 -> 0.97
